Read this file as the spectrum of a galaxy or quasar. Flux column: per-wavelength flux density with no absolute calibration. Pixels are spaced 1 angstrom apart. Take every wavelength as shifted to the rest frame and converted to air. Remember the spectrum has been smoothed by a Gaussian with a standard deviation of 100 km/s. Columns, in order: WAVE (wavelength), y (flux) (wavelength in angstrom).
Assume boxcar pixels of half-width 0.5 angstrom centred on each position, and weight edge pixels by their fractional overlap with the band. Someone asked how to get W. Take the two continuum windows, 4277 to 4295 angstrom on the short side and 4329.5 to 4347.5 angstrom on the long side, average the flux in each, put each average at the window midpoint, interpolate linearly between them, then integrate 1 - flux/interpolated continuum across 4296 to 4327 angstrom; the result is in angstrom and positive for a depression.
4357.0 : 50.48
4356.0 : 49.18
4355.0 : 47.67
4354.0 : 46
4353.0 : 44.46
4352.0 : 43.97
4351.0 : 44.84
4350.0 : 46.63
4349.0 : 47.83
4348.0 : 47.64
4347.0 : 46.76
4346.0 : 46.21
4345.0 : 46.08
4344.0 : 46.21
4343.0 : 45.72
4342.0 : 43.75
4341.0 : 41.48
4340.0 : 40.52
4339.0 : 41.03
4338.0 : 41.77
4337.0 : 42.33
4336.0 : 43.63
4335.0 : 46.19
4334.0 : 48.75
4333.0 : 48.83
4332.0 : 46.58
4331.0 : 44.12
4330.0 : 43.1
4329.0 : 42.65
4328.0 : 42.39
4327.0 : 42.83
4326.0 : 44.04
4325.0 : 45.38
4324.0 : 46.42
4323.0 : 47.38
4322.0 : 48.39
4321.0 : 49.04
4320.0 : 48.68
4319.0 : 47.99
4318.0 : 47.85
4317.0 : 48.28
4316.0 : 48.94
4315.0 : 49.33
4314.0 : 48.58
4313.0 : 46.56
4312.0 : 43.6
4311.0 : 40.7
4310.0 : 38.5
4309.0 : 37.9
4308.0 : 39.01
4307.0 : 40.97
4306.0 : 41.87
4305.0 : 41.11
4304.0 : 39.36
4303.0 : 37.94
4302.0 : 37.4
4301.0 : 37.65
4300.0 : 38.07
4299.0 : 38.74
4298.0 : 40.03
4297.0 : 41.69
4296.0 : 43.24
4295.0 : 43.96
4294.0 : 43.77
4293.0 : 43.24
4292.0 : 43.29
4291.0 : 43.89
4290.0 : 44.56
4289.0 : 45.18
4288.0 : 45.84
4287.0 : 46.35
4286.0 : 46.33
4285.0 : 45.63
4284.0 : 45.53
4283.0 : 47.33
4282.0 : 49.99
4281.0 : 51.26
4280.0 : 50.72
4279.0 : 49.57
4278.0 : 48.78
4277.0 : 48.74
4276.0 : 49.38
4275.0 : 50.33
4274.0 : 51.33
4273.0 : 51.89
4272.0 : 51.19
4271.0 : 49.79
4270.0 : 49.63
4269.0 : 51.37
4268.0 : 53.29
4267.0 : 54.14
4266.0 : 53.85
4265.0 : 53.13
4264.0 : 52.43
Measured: 1.5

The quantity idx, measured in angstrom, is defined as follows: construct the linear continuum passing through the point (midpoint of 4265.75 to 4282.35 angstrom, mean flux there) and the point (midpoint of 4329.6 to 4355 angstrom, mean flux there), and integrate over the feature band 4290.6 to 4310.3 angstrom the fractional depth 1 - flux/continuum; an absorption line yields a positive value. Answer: 3.3 angstrom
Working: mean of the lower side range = 50.9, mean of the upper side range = 45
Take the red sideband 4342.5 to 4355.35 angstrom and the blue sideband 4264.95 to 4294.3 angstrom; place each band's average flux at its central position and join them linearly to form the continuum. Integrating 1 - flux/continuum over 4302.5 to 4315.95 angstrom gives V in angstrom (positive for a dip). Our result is 1.5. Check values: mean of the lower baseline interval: 48.6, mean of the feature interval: 42.2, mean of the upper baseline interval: 46.1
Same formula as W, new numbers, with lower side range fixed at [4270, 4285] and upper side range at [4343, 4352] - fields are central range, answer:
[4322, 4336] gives 0.6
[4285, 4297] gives 1.1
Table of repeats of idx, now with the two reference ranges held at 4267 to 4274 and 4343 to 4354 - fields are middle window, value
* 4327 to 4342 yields 1.0 angstrom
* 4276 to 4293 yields 1.2 angstrom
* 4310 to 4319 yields 0.4 angstrom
